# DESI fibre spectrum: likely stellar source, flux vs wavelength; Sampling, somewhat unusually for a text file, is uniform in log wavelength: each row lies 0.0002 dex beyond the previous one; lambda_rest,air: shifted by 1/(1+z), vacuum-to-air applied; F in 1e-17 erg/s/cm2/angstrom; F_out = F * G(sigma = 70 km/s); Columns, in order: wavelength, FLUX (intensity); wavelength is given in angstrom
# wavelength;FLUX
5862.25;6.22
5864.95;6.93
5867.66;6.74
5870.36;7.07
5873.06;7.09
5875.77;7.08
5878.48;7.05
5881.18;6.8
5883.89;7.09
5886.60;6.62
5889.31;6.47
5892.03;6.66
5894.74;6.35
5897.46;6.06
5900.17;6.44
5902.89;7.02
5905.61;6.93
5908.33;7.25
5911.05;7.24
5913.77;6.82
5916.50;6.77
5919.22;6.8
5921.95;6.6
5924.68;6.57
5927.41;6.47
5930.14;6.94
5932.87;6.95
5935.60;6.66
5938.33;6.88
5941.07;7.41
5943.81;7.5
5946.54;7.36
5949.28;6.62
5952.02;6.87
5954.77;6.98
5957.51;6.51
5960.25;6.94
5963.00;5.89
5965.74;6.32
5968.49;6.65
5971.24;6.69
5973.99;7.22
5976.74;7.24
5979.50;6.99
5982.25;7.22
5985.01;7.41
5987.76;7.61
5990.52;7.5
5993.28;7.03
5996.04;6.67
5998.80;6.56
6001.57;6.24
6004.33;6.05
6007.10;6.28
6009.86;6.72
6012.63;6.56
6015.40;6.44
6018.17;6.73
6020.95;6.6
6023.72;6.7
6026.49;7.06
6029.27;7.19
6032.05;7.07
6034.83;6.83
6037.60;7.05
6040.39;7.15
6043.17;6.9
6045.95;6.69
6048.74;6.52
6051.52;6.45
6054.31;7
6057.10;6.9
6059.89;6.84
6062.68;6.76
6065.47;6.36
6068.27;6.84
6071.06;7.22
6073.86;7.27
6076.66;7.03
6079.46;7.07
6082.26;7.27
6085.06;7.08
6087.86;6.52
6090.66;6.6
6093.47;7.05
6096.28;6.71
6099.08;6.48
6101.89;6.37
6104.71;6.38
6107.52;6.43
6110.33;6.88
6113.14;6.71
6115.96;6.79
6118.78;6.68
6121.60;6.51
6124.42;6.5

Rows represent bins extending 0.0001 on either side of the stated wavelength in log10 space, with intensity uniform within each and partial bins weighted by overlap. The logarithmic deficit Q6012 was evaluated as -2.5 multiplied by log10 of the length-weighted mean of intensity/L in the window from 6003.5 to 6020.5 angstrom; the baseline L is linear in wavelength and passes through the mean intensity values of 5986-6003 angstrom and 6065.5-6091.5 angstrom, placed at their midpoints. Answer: 0.076 mag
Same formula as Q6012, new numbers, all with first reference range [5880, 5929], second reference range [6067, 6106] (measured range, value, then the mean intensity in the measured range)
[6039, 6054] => 0.01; 6.76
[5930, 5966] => -0.02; 6.86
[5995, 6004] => 0.06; 6.43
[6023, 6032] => -0.03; 7.02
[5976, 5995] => -0.08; 7.28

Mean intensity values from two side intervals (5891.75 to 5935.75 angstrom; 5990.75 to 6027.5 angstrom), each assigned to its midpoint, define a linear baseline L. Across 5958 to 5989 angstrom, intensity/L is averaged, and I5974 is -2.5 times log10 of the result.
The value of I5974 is -0.04 mag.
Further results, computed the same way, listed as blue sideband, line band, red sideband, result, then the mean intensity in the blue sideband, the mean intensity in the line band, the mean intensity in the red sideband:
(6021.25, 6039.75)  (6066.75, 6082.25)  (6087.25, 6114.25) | -0.05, 6.97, 7.09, 6.62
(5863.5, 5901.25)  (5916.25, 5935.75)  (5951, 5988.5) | 0.01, 6.75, 6.72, 6.88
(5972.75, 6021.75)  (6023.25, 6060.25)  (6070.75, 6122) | -0.01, 6.84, 6.89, 6.79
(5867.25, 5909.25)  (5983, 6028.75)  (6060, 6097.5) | 0.01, 6.79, 6.77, 6.9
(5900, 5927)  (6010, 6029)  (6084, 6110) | 0.00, 6.85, 6.71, 6.63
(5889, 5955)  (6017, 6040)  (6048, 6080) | -0.01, 6.83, 6.91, 6.86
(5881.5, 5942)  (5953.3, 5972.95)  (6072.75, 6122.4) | 0.03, 6.77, 6.58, 6.77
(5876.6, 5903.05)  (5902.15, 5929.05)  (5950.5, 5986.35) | -0.02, 6.65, 6.84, 6.84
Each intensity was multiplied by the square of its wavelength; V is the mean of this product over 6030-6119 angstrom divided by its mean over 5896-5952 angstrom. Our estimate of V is 1.0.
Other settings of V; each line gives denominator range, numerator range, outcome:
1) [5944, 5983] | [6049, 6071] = 1.02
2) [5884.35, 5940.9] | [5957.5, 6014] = 1.03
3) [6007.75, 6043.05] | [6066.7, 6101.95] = 1.03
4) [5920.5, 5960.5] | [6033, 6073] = 1.03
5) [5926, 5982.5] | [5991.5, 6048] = 1.00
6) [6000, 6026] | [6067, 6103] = 1.09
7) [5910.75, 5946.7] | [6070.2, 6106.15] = 1.04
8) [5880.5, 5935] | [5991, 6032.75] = 1.02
